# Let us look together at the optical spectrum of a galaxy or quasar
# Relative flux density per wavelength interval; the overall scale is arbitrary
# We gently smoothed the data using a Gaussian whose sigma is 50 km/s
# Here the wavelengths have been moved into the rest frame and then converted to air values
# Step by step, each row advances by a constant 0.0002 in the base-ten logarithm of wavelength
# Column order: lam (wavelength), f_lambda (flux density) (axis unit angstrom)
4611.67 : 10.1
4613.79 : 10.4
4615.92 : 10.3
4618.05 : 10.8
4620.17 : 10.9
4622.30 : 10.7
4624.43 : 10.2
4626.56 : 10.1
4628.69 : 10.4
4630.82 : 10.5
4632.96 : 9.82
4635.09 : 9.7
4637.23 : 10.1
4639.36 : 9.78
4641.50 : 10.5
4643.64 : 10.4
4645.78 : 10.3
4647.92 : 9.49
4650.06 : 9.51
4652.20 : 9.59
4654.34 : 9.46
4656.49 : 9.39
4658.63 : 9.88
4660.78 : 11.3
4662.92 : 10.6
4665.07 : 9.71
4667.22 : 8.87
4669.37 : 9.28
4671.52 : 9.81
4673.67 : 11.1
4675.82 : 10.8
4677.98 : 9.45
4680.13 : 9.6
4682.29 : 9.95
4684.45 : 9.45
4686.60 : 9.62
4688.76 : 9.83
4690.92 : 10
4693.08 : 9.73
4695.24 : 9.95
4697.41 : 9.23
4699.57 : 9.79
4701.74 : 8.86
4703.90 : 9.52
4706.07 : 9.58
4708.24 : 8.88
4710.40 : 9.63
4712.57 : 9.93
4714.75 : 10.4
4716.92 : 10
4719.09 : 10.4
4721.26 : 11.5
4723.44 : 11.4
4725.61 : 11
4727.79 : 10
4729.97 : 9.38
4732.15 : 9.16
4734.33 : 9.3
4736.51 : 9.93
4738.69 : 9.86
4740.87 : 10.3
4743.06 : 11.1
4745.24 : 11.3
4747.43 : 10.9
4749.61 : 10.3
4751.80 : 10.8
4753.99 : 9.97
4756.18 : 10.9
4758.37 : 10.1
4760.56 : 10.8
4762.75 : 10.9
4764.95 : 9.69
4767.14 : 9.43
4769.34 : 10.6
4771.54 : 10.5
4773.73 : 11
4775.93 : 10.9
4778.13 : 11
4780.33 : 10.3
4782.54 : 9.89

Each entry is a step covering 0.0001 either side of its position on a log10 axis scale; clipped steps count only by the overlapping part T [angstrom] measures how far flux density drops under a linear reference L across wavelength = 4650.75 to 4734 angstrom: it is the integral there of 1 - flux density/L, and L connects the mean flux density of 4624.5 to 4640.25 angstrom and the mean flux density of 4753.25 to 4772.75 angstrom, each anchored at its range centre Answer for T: 2.5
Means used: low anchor 10.1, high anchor 10.3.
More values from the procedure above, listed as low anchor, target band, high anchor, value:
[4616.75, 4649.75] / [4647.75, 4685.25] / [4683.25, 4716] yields 0.3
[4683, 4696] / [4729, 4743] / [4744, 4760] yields 0.9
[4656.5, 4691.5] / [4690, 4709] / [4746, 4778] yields 1.1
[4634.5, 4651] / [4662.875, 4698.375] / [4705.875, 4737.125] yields 0.7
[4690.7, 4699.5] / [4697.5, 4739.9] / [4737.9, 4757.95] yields 0.8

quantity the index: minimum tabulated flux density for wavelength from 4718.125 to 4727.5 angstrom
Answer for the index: 10.4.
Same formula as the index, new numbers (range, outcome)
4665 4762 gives 8.86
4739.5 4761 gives 9.97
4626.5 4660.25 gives 9.39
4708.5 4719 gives 9.63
